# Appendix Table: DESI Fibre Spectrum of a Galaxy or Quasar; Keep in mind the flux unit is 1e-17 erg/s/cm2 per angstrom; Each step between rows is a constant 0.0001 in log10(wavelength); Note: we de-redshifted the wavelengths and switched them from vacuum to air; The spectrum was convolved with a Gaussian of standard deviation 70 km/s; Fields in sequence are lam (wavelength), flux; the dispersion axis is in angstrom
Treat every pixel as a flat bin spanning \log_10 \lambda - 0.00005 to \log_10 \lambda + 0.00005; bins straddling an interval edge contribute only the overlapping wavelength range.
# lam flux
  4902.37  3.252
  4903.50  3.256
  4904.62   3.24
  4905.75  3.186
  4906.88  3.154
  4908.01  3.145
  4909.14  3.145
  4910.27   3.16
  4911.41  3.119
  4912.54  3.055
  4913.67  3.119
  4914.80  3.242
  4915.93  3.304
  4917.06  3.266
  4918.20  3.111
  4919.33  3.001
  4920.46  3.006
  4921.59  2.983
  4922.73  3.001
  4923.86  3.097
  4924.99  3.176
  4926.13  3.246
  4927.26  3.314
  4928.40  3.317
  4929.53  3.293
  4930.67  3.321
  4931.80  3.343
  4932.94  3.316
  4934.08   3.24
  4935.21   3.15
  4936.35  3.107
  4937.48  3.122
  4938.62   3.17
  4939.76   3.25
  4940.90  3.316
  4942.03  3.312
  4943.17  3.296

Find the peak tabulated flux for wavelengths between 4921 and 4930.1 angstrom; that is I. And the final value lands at 3.317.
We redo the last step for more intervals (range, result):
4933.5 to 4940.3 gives 3.25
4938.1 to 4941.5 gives 3.316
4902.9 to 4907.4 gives 3.256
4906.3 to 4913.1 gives 3.16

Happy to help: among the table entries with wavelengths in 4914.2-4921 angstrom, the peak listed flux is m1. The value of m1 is 3.304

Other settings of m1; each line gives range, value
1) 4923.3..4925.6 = 3.176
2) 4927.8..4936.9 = 3.343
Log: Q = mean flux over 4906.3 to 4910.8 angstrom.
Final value 3.15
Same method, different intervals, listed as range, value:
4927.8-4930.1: 3.3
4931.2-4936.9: 3.23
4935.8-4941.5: 3.2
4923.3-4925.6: 3.14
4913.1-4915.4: 3.19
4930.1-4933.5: 3.33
